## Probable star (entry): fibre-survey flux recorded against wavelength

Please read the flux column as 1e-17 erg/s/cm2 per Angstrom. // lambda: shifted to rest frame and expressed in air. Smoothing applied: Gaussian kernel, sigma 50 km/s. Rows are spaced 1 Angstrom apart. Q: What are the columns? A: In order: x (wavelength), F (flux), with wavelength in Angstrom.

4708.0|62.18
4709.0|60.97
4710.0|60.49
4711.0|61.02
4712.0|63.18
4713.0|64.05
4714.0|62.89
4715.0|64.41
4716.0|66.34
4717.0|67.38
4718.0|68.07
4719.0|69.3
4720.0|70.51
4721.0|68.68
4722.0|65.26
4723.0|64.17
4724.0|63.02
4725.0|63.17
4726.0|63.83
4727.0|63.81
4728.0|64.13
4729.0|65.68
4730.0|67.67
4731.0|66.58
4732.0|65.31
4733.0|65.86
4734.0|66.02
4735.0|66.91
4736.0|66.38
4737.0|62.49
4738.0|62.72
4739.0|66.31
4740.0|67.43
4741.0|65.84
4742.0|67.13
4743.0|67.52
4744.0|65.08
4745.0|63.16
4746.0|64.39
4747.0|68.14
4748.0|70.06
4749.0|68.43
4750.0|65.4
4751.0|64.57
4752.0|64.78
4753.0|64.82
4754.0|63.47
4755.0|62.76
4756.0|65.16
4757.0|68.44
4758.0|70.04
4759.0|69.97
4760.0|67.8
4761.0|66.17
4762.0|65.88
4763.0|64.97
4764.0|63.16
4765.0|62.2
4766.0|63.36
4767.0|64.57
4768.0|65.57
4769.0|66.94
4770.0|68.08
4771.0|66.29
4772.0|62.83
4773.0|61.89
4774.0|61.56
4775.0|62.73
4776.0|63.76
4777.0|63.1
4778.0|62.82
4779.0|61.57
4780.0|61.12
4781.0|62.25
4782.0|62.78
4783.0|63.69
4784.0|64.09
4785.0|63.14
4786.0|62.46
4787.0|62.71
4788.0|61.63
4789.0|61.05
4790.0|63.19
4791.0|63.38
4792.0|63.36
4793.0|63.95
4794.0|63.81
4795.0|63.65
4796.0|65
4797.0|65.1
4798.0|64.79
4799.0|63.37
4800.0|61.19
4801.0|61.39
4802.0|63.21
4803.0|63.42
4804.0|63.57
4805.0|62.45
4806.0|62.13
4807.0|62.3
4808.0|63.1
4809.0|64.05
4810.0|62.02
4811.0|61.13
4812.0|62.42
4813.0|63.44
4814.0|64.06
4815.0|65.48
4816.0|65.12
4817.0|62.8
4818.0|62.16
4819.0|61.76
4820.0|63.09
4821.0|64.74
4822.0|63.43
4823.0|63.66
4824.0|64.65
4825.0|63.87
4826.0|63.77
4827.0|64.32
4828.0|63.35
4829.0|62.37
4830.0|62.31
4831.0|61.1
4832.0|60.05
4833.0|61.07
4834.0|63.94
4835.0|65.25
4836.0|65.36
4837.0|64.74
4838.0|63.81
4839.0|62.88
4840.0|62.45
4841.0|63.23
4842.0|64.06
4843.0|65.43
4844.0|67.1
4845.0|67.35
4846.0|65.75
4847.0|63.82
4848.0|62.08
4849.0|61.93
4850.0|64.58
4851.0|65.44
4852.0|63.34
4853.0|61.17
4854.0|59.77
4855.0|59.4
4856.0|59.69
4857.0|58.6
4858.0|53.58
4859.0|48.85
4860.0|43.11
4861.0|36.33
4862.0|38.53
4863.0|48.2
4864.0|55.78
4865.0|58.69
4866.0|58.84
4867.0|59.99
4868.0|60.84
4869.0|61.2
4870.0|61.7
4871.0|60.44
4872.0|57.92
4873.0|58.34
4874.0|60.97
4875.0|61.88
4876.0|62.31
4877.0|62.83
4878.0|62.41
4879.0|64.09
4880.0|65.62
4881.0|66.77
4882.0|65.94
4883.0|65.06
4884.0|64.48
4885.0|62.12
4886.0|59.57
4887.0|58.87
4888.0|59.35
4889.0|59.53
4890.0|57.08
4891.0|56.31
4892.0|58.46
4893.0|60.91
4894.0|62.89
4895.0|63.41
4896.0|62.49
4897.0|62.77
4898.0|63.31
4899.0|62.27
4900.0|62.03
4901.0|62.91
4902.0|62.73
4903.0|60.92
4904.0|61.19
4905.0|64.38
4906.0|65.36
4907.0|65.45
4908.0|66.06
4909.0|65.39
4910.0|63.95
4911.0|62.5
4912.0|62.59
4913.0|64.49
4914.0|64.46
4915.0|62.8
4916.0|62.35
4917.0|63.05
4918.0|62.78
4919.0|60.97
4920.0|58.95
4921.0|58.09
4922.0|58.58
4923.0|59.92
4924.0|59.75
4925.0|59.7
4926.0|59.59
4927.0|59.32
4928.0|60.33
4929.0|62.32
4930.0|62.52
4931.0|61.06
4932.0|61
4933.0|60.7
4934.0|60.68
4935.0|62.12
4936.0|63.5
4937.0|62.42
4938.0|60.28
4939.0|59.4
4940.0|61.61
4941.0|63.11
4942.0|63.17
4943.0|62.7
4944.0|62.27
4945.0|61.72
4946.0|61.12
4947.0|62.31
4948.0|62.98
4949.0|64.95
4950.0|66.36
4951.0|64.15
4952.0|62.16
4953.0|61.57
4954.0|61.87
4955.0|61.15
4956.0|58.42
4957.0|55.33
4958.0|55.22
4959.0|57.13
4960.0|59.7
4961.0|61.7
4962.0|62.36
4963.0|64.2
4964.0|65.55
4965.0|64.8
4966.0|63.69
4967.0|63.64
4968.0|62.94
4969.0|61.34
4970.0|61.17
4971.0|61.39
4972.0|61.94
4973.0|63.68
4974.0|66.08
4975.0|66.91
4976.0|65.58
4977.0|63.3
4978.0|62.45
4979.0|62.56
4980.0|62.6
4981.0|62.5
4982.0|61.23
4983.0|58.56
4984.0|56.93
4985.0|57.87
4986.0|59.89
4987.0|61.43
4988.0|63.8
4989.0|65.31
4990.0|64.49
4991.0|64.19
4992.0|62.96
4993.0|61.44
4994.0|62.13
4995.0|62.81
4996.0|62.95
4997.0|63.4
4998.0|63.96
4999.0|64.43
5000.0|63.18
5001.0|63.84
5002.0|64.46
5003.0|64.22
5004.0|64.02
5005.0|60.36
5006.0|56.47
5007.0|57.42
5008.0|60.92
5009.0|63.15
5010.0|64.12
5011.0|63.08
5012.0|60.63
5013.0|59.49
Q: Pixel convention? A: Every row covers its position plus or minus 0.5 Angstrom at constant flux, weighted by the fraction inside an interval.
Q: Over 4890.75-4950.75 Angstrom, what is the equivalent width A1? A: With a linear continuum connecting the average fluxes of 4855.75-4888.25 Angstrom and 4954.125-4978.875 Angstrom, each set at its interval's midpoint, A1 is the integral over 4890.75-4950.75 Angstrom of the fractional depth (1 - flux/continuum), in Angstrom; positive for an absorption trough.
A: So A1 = -1.8 Angstrom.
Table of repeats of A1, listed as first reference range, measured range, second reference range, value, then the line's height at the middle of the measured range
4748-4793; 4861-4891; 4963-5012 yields 1.87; 63.5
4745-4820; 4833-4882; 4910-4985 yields 2.11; 63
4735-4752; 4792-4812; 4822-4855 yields 0.41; 64.4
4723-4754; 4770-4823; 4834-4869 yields -0.60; 62.4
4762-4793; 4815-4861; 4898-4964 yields 0.58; 62.8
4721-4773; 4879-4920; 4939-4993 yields 0.41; 63.2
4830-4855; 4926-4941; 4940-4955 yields 0.39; 62.9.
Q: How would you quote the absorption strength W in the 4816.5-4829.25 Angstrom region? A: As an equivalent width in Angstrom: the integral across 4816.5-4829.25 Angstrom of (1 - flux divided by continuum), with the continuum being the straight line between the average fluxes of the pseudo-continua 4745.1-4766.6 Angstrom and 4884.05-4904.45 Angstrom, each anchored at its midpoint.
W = 0.0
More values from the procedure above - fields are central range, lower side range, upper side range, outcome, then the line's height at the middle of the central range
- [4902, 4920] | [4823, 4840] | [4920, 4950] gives -0.4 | 61.8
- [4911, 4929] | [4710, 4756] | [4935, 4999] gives 0.5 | 62.9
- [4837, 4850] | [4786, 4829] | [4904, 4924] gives -0.2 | 63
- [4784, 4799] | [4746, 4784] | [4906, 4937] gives 0.2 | 64.4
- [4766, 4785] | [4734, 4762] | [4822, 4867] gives 0.3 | 64.5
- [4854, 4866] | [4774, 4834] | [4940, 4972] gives 2.1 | 62.6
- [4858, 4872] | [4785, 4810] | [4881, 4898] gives 1.9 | 61.9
